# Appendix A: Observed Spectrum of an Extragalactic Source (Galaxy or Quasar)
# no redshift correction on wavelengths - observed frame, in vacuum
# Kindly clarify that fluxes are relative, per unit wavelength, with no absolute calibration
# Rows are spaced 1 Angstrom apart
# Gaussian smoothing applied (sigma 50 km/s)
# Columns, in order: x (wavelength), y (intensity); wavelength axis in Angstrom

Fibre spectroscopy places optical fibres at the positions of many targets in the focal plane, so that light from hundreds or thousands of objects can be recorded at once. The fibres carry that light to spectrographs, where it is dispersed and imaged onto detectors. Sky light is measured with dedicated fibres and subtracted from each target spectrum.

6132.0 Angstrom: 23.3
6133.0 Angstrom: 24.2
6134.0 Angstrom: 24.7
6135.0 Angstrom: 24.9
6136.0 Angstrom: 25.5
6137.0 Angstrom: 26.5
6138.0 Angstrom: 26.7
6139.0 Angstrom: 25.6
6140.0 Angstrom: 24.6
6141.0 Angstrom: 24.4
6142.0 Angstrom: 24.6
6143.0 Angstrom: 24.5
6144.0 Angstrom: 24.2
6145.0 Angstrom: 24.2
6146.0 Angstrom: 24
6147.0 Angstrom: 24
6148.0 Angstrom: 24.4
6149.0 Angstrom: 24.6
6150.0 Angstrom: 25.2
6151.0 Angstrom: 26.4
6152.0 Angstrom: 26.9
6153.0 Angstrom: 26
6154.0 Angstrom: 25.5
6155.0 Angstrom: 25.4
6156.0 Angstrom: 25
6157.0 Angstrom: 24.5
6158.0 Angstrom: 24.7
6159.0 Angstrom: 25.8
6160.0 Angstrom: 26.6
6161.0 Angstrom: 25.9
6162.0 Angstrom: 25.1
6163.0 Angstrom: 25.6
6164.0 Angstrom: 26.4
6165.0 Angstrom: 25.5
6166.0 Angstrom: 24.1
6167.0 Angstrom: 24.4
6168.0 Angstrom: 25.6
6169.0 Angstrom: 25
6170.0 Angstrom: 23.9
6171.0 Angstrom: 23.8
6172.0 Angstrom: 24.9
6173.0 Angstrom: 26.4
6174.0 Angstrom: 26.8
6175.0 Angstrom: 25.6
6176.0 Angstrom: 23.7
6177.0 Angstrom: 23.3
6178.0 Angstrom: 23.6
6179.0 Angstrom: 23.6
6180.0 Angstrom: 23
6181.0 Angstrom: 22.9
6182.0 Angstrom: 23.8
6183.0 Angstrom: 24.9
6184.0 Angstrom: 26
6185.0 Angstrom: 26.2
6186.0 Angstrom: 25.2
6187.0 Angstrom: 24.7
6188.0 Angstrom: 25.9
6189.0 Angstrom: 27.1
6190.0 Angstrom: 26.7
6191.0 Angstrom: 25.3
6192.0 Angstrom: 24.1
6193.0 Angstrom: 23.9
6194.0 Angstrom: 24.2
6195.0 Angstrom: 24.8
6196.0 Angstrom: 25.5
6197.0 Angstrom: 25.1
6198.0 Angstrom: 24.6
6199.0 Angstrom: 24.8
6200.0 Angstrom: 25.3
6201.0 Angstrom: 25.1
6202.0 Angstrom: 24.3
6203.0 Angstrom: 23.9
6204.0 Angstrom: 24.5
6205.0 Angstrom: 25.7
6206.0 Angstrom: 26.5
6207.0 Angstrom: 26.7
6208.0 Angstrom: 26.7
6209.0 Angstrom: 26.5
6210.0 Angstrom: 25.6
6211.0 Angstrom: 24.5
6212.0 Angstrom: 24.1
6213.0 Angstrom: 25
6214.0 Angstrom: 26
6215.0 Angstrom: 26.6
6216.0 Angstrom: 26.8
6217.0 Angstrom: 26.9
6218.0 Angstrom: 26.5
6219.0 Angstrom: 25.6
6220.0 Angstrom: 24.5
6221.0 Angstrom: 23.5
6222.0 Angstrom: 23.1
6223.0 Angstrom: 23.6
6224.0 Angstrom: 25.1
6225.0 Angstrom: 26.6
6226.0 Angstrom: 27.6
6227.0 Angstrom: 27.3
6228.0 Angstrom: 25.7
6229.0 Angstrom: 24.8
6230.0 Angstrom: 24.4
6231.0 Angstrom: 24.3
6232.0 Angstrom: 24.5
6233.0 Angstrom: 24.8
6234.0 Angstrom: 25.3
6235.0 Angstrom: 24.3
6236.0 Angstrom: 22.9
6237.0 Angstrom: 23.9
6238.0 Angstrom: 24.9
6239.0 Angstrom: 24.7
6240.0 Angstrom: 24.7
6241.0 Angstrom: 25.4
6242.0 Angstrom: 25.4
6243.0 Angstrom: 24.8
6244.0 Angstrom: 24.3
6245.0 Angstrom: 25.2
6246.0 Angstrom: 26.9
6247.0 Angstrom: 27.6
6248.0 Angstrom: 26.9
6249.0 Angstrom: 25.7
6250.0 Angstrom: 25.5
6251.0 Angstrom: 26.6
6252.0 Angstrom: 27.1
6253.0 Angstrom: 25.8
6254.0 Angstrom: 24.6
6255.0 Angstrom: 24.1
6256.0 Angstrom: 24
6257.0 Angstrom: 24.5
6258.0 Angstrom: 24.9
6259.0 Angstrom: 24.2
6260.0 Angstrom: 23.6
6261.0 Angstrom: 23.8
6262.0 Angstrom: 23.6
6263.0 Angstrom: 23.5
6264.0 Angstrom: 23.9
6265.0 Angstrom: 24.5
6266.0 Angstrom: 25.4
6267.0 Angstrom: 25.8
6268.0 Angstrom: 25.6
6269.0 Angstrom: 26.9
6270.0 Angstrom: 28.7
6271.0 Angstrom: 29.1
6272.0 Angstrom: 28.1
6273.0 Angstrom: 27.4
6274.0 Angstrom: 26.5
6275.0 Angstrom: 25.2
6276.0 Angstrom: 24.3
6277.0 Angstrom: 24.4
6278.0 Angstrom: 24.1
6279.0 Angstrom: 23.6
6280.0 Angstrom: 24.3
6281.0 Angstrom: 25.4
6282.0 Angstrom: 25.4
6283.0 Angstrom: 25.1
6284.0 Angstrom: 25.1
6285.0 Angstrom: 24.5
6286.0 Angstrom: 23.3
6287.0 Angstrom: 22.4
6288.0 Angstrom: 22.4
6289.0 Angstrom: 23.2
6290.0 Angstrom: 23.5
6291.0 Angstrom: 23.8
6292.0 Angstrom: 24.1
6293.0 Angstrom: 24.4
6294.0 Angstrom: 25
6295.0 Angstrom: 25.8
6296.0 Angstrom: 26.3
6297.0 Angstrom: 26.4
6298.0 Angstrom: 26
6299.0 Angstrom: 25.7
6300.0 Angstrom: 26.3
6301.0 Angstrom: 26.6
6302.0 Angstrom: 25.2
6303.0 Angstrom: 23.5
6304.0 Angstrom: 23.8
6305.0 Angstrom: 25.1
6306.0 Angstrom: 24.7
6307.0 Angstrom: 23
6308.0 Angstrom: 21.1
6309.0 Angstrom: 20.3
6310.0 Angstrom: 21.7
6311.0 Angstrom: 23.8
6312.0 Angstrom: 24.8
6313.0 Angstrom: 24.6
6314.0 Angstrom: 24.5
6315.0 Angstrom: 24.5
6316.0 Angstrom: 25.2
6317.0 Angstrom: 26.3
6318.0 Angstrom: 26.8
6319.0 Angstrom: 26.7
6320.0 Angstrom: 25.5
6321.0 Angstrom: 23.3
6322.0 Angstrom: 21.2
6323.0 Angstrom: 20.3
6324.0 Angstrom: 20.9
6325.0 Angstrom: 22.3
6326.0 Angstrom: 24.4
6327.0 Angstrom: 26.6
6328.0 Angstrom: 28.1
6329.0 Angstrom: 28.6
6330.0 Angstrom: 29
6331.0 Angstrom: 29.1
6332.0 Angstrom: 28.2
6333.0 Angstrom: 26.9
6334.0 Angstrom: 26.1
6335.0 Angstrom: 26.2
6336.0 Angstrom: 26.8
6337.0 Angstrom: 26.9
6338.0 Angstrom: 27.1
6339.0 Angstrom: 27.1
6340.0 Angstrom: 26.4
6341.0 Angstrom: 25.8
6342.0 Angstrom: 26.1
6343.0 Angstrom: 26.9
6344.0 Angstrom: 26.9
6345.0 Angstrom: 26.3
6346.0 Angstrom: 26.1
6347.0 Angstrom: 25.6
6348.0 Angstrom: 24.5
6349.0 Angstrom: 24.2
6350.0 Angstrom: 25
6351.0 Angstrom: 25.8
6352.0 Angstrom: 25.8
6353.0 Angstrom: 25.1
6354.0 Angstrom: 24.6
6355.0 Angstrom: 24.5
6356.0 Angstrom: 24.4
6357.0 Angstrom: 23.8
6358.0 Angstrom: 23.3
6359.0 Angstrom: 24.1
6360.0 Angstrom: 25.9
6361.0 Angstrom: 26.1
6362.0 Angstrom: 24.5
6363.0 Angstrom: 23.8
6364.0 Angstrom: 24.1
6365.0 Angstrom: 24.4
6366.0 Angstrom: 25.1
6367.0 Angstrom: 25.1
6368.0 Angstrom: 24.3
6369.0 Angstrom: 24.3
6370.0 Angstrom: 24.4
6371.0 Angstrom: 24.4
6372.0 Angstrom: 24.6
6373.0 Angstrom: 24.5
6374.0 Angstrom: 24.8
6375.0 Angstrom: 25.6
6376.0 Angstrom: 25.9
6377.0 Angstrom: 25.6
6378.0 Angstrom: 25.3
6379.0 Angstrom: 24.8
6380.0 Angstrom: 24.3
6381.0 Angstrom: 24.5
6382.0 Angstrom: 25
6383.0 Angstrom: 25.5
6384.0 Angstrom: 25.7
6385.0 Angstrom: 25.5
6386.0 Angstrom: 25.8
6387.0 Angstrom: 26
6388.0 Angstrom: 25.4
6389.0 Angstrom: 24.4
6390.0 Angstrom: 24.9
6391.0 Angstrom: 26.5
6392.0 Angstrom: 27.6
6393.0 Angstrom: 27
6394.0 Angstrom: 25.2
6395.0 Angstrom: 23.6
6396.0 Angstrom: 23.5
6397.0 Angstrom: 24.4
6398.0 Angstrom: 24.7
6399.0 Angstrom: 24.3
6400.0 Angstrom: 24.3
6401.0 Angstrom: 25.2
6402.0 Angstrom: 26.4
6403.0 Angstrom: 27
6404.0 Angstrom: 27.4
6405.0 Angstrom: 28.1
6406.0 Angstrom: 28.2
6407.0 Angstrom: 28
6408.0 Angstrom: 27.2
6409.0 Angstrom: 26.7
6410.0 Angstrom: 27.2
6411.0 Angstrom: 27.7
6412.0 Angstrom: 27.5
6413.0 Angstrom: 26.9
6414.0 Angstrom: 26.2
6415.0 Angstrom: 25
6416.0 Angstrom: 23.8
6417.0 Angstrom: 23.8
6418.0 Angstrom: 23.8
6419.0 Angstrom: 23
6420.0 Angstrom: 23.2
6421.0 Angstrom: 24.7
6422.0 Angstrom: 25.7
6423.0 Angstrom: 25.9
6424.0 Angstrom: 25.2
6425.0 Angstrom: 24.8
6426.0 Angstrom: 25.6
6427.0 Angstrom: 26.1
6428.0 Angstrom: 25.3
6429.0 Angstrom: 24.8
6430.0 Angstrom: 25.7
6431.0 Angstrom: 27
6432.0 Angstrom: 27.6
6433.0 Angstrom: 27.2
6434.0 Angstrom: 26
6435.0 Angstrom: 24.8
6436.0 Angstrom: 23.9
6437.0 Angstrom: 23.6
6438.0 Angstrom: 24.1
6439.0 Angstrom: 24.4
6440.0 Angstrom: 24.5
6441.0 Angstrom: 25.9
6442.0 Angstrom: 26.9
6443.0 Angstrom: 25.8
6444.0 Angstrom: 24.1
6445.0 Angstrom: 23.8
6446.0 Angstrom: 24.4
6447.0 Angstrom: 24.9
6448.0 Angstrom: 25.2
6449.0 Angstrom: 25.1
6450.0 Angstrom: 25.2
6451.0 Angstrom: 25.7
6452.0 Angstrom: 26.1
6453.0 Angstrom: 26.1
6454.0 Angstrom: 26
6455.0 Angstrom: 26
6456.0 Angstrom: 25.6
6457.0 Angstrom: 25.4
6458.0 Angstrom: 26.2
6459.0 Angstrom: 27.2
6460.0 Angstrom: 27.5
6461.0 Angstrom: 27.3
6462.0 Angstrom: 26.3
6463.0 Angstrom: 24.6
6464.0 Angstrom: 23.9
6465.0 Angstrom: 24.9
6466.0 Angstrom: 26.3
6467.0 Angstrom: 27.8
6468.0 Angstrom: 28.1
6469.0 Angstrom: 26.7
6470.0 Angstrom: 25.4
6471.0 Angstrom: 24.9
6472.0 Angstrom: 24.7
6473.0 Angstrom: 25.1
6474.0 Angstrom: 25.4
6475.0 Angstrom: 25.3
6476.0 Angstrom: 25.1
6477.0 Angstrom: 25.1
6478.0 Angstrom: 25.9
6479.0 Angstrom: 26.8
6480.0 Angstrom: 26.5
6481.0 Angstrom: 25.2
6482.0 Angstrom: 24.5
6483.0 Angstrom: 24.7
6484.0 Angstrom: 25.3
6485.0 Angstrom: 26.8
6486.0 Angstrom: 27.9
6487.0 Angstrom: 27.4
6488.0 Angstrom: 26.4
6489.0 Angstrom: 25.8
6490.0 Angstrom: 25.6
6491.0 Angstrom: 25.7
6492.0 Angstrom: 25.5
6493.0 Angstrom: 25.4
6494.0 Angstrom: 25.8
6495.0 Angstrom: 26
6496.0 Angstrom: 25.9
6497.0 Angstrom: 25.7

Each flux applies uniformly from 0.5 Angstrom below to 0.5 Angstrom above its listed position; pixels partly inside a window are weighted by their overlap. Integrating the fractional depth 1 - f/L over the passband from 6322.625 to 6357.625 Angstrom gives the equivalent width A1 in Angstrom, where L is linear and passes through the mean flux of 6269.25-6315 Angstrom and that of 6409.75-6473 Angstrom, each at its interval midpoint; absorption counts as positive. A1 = -1.1 Angstrom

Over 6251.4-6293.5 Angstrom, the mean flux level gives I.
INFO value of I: 24.9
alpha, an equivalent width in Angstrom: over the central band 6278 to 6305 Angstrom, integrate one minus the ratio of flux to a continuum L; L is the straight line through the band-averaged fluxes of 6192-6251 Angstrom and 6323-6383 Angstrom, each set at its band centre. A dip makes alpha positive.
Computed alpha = 0.71 Angstrom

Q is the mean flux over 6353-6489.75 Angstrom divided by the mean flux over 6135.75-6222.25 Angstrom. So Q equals 1.01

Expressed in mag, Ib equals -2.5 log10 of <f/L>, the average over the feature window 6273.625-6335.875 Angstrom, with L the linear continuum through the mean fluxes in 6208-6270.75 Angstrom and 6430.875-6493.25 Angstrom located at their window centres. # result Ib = 0.03 mag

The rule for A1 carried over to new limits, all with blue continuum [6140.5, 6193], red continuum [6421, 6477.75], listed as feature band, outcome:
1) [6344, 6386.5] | 0.7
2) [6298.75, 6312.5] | 0.7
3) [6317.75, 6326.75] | 0.6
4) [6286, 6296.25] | 0.5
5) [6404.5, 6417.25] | -0.6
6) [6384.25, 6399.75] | 0.1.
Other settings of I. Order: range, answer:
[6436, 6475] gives 25.5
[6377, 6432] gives 25.6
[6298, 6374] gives 25.1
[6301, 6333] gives 24.7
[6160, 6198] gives 24.9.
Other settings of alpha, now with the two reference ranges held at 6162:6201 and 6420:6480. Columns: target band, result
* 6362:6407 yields 0.23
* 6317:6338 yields -0.39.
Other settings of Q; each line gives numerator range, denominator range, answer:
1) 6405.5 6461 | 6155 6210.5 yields 1.02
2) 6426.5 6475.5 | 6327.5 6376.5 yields 1.00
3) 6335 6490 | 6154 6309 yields 1.02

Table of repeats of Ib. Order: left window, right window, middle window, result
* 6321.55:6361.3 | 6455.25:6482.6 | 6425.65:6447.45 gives 0.02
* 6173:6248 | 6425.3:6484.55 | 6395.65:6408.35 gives -0.02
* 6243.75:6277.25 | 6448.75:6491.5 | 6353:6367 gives 0.05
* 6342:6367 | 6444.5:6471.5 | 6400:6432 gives -0.02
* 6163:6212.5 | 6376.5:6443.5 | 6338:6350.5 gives -0.02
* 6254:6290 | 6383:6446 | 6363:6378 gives 0.02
